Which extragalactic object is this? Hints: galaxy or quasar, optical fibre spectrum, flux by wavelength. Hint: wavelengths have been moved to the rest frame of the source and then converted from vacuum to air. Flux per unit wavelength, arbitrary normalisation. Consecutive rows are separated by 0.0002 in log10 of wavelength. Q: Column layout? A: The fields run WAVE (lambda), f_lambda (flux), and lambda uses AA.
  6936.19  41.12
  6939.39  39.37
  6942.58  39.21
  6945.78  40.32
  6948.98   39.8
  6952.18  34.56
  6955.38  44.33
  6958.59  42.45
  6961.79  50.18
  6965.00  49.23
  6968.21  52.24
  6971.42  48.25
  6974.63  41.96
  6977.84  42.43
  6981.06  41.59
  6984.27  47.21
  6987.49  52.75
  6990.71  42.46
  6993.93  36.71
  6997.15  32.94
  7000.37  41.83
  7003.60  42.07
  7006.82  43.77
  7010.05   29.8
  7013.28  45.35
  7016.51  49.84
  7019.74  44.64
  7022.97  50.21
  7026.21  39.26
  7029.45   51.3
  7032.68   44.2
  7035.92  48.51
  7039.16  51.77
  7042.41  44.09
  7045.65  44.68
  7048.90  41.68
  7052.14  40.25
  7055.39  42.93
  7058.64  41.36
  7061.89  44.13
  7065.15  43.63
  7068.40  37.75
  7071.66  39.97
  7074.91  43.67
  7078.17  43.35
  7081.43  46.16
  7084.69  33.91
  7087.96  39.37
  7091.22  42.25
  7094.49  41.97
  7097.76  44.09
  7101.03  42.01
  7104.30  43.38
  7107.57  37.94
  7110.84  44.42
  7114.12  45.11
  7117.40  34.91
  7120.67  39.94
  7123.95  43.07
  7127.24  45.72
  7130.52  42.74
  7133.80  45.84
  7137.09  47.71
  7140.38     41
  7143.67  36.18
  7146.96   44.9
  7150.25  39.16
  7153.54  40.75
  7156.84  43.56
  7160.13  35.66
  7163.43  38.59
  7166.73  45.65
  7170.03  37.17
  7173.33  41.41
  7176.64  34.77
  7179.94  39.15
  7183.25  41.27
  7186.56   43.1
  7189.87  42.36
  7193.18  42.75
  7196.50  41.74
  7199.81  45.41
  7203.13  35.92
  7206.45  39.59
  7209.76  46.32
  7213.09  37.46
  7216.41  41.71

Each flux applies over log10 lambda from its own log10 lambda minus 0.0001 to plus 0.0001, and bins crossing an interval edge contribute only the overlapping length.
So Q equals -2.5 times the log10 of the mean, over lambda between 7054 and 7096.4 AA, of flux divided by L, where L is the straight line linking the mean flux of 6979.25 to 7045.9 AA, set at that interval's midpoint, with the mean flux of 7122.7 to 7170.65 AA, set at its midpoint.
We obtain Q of 0.04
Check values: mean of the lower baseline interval 44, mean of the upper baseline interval 41.9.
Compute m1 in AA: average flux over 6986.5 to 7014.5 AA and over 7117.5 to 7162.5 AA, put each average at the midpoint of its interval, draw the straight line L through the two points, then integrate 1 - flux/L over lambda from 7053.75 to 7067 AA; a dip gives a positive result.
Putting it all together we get -0.61 AA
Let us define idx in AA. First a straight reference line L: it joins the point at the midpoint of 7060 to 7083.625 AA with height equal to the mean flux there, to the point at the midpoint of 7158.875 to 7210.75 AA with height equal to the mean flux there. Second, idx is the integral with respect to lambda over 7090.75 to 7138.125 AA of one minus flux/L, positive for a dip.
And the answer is -1.1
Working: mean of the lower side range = 42.4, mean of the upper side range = 40.6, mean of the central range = 42.7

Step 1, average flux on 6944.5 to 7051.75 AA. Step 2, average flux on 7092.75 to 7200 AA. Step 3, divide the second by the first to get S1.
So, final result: 0.95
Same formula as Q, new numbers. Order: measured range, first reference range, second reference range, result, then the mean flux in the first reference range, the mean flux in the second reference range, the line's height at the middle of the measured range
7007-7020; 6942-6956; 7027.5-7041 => 0.10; 39.3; 48.6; 46.4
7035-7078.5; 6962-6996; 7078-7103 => -0.01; 45.5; 41.6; 42.7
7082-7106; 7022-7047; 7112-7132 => 0.06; 46.7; 42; 43.5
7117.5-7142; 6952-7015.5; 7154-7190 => -0.06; 43.4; 40.2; 40.9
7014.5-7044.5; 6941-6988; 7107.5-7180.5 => -0.09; 44.2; 41.2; 43.1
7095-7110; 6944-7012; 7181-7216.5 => 0.00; 42.7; 41.5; 42.1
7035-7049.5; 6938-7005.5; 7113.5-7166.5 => -0.10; 43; 41.6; 42.4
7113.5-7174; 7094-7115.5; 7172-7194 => 0.00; 42.7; 40.6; 41.7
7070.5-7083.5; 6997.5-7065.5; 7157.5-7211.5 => 0.00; 43.9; 40.7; 42.9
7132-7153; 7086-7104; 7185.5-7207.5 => -0.02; 41.9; 41.6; 41.7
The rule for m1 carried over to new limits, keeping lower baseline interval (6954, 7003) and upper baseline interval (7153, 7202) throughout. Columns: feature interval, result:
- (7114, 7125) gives 0.48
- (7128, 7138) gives -0.88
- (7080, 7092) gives 0.64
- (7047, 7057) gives 0.32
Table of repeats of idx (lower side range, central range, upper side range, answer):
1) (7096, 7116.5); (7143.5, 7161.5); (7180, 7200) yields 0.8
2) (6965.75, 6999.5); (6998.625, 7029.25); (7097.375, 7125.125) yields 0.0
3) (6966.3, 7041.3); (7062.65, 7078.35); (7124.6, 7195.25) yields 0.5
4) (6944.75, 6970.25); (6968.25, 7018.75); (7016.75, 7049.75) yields 2.6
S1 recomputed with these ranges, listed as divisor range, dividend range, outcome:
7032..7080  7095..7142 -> 0.98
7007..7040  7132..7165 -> 0.91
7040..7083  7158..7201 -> 0.95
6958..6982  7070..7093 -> 0.89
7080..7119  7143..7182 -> 0.97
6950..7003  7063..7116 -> 0.96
